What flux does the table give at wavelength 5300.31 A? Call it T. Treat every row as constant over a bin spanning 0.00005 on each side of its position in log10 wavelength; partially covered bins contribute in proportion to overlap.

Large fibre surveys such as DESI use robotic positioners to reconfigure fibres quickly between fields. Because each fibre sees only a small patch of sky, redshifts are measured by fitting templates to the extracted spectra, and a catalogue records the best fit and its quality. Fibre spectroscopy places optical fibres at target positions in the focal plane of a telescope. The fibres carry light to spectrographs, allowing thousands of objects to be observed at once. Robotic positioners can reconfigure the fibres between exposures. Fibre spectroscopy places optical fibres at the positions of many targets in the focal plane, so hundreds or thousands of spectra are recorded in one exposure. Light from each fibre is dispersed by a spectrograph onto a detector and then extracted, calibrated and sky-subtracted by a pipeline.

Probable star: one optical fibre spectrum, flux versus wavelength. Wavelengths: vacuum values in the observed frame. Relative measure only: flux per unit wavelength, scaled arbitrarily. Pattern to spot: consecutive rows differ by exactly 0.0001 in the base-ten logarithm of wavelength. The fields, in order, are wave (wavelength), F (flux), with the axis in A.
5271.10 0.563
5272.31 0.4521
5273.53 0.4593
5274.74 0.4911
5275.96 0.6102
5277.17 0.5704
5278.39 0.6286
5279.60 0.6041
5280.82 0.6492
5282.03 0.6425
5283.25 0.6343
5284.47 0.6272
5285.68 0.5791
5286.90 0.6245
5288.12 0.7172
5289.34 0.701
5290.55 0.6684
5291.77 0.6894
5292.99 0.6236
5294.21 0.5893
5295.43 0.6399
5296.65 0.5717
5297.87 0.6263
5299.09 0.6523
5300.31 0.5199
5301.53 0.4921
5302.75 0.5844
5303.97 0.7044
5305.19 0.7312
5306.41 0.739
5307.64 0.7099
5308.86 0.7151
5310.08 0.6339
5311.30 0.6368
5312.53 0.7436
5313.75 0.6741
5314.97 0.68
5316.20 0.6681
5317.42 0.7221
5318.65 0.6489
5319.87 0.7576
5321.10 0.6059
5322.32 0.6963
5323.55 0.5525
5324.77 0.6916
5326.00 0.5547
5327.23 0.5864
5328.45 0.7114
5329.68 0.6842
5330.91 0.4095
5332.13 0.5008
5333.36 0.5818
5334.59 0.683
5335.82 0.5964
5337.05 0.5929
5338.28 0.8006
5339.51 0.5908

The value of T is 0.5199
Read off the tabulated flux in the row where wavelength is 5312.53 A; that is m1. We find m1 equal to 0.7436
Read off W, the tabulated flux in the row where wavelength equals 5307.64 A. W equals 0.7099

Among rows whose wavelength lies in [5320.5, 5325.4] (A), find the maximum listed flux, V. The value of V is 0.6963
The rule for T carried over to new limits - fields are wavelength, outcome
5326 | 0.5547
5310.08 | 0.6339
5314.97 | 0.68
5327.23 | 0.5864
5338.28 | 0.8006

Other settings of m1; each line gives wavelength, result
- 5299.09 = 0.6523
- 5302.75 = 0.5844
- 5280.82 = 0.6492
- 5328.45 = 0.7114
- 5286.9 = 0.6245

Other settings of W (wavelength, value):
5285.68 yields 0.5791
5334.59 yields 0.683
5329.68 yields 0.6842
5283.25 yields 0.6343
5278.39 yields 0.6286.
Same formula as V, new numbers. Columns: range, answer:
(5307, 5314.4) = 0.7436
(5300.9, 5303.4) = 0.5844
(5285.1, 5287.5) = 0.6245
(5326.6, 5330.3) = 0.7114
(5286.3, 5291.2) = 0.7172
